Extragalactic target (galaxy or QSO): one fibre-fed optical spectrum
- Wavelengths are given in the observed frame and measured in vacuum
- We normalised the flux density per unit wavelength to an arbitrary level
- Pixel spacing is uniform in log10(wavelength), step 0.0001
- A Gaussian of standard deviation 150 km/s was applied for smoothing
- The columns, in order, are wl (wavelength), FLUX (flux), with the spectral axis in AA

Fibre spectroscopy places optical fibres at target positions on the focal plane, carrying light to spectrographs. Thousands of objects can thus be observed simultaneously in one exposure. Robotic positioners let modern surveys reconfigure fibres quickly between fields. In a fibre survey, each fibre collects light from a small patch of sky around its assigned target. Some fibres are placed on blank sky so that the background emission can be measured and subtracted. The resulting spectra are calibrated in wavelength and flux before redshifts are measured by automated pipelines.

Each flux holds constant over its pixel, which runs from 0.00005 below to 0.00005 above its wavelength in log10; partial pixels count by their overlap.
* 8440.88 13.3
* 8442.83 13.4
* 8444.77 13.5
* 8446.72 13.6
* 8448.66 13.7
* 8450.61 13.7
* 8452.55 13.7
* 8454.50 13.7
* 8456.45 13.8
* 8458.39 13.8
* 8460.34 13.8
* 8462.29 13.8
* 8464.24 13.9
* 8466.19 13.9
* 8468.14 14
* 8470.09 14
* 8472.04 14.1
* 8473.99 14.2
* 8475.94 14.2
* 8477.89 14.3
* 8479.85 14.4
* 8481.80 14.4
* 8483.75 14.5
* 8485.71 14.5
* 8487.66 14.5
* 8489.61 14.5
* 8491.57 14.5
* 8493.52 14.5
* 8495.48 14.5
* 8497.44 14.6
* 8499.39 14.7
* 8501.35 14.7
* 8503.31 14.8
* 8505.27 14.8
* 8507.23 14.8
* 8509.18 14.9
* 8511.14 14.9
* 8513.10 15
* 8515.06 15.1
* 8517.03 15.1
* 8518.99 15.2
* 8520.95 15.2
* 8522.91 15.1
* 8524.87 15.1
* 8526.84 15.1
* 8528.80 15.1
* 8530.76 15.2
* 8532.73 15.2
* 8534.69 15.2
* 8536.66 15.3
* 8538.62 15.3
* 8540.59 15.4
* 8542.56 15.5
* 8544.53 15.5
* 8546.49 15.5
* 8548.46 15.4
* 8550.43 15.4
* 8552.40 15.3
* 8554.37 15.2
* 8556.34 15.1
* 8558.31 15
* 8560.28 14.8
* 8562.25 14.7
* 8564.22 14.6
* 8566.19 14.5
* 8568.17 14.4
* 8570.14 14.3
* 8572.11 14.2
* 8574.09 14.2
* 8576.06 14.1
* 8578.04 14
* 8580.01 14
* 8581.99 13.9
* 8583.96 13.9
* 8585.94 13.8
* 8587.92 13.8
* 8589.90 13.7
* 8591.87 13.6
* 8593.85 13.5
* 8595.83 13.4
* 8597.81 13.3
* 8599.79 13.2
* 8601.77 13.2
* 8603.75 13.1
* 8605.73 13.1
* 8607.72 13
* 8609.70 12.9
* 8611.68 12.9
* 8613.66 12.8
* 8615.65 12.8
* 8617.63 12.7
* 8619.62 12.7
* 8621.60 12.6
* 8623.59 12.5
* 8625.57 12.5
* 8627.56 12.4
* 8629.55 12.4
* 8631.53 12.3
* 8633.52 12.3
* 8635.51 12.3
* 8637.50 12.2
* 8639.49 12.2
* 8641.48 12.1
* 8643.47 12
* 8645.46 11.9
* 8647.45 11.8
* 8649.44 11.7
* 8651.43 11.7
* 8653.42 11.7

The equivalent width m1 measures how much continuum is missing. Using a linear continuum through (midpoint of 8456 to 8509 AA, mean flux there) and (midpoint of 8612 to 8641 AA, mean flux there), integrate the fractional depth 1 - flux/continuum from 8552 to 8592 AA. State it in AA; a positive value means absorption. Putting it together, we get -3.5 AA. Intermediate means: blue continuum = 14.3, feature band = 14.3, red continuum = 12.5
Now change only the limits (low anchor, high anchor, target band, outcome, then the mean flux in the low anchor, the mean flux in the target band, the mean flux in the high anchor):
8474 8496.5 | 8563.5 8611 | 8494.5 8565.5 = -4.8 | 14.4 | 15.1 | 13.7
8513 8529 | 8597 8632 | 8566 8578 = -0.3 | 15.1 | 14.2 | 12.8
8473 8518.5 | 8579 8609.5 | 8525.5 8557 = -2.7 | 14.6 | 15.3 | 13.5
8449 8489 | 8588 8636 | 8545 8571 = -3.1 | 14.1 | 15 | 12.9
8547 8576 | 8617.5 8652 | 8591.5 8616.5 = 0.3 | 14.8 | 13.1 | 12.2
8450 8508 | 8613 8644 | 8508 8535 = -2.7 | 14.3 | 15.1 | 12.4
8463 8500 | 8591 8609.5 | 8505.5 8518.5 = -0.9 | 14.3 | 15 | 13.2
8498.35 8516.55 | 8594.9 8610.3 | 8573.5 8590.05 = -0.5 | 14.9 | 13.9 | 13.2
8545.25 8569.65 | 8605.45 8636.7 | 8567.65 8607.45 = 0.4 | 15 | 13.7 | 12.6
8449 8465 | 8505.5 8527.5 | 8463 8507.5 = -0.1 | 13.8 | 14.4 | 15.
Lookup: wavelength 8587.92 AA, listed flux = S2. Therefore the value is 13.8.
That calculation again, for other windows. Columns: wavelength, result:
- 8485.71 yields 14.5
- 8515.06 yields 15.1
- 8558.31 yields 15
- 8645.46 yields 11.9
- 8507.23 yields 14.8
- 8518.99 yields 15.2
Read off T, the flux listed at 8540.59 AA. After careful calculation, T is 15.4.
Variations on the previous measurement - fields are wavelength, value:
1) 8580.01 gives 14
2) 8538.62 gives 15.3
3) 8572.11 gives 14.2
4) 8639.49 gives 12.2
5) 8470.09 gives 14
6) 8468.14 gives 14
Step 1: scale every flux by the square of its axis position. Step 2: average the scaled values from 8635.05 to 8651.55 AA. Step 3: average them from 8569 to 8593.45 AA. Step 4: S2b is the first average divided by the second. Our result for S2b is 0.9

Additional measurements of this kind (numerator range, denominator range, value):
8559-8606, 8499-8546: 0.93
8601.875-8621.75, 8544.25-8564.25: 0.86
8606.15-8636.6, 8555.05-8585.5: 0.89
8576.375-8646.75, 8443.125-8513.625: 0.94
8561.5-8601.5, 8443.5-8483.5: 1.03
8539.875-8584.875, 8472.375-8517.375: 1.02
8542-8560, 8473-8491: 1.08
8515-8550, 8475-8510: 1.06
